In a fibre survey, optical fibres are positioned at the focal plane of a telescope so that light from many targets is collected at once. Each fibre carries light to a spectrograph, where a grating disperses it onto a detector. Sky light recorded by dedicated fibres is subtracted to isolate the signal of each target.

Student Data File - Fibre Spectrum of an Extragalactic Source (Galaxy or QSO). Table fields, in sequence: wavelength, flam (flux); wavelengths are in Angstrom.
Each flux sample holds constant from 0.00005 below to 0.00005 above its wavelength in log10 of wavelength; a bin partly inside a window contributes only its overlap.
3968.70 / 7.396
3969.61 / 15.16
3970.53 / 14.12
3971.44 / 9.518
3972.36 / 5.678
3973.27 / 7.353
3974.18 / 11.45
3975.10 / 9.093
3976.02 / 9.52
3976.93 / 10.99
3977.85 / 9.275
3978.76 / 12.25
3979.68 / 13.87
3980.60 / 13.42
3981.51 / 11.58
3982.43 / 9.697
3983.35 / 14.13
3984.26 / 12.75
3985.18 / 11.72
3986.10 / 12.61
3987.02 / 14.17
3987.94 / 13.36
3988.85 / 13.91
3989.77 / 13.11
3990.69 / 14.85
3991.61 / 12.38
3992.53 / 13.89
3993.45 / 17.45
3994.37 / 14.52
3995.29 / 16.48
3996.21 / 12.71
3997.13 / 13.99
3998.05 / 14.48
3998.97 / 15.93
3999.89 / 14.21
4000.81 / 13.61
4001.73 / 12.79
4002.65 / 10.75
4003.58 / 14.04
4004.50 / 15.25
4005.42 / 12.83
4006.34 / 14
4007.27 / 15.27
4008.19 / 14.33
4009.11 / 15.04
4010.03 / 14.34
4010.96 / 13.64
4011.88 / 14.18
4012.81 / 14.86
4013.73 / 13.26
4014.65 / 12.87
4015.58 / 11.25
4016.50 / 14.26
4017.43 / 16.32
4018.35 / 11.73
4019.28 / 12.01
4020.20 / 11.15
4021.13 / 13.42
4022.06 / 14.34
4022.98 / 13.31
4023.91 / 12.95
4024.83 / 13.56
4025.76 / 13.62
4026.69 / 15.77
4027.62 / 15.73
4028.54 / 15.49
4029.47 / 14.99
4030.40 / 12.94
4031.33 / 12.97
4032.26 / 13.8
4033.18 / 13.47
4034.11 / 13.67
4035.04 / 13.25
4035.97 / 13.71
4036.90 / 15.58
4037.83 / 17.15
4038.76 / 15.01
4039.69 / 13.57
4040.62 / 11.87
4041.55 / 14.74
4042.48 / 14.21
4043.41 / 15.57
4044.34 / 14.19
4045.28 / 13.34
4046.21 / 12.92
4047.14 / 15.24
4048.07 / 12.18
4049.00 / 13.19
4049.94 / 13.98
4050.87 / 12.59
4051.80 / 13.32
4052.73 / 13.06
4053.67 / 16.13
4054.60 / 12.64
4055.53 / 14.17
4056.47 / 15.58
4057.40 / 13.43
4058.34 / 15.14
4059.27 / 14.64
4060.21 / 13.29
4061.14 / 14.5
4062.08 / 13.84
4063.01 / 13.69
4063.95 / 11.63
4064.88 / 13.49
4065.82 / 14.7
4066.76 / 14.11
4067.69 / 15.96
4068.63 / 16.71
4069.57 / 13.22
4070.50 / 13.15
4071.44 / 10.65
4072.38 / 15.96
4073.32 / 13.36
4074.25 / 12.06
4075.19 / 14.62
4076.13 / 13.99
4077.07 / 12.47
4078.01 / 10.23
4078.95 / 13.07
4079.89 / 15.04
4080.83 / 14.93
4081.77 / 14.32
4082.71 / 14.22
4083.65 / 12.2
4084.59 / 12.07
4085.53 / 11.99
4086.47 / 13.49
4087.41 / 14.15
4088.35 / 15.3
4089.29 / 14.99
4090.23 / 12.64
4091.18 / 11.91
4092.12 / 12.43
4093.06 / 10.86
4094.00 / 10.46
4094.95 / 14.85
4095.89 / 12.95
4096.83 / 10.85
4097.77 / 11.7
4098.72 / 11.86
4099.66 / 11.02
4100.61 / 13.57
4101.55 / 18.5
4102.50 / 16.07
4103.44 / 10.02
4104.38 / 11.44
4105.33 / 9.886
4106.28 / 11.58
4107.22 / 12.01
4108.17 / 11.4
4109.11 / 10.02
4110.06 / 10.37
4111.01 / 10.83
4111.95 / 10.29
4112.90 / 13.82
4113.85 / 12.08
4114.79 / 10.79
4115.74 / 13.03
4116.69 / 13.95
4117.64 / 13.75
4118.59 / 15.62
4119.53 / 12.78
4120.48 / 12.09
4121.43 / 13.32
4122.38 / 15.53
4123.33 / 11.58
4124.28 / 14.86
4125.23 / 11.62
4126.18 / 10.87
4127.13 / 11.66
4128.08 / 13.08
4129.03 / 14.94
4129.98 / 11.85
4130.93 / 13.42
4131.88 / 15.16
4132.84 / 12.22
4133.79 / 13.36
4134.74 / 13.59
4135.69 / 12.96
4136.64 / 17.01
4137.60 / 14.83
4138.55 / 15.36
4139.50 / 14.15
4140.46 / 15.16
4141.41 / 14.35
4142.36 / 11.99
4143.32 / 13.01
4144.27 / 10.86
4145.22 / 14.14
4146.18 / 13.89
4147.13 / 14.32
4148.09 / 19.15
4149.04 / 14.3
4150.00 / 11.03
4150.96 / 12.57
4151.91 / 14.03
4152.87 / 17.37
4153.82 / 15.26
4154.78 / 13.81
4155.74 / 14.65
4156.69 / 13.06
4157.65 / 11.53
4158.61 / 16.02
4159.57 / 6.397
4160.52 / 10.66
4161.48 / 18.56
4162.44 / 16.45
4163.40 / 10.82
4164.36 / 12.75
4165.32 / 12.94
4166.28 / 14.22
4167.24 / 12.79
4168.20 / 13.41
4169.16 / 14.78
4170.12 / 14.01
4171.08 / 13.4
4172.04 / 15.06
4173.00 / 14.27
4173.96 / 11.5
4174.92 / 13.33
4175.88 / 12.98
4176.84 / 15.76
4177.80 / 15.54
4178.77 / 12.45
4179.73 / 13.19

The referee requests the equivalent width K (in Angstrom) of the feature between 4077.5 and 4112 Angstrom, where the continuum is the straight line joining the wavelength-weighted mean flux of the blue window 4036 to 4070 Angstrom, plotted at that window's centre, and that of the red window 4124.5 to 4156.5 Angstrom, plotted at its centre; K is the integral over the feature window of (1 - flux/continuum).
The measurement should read 3.5 Angstrom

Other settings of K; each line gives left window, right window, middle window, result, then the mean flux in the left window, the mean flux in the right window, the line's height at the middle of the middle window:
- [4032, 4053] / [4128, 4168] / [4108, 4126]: 1.7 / 13.9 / 13.8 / 13.8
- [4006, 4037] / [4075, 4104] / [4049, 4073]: -1.0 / 13.8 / 13.1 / 13.4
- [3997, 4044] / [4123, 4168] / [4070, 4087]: 0.7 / 13.9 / 13.6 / 13.8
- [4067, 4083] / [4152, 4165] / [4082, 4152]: 3.4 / 13.8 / 13.6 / 13.7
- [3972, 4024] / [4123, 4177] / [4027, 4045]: -1.5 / 13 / 13.6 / 13.2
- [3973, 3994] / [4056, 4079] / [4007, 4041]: -2.3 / 12.4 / 13.7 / 13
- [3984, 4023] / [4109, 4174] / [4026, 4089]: -1.3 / 13.8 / 13.4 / 13.6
